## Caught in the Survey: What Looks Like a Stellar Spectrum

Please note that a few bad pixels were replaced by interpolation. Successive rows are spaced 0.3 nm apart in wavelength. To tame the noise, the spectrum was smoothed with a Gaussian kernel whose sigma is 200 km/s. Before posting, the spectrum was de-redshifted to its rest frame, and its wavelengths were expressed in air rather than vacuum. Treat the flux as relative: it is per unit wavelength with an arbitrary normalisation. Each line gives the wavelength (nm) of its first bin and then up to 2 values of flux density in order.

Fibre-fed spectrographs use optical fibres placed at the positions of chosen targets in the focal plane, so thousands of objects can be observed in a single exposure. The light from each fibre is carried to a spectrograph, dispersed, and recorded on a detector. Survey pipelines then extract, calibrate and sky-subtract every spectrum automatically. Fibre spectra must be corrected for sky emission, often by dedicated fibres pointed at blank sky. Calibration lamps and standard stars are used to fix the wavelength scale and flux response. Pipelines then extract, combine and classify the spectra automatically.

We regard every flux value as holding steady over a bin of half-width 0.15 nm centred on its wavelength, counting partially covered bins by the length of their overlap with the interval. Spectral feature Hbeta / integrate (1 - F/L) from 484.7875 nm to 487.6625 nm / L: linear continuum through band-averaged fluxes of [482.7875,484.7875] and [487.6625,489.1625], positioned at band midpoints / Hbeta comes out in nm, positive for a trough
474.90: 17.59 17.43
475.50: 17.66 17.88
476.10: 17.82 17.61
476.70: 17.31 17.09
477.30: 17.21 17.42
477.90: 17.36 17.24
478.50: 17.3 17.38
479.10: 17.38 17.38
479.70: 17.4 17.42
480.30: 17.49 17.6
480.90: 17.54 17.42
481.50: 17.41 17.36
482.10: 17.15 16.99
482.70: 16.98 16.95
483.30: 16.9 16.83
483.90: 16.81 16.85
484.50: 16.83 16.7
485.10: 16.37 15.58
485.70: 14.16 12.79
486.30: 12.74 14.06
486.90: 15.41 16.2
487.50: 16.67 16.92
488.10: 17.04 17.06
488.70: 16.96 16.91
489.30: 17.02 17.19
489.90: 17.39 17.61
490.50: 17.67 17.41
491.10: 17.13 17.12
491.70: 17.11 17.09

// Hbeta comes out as 0.33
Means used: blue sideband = 16.9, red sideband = 17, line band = 15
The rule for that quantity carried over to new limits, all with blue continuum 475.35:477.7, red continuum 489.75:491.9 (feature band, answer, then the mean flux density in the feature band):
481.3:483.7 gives 0.05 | 17.1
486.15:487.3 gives 0.19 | 14.5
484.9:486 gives 0.15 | 15.1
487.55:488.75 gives 0.03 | 17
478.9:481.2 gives 0.00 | 17.5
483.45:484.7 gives 0.04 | 16.8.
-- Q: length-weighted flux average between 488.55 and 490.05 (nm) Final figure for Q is 17.1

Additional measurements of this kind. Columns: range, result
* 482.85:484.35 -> 16.9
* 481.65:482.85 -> 17.1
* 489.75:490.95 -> 17.5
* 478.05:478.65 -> 17.3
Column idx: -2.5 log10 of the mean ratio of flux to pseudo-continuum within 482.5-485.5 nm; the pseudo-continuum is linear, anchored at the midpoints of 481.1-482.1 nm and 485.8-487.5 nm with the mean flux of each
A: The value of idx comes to -0.05 mag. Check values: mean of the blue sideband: 17.4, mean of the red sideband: 14.5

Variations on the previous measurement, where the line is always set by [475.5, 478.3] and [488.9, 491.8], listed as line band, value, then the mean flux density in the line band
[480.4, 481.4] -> -0.01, 17.5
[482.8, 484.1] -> 0.03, 16.9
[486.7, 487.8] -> 0.08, 16.1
